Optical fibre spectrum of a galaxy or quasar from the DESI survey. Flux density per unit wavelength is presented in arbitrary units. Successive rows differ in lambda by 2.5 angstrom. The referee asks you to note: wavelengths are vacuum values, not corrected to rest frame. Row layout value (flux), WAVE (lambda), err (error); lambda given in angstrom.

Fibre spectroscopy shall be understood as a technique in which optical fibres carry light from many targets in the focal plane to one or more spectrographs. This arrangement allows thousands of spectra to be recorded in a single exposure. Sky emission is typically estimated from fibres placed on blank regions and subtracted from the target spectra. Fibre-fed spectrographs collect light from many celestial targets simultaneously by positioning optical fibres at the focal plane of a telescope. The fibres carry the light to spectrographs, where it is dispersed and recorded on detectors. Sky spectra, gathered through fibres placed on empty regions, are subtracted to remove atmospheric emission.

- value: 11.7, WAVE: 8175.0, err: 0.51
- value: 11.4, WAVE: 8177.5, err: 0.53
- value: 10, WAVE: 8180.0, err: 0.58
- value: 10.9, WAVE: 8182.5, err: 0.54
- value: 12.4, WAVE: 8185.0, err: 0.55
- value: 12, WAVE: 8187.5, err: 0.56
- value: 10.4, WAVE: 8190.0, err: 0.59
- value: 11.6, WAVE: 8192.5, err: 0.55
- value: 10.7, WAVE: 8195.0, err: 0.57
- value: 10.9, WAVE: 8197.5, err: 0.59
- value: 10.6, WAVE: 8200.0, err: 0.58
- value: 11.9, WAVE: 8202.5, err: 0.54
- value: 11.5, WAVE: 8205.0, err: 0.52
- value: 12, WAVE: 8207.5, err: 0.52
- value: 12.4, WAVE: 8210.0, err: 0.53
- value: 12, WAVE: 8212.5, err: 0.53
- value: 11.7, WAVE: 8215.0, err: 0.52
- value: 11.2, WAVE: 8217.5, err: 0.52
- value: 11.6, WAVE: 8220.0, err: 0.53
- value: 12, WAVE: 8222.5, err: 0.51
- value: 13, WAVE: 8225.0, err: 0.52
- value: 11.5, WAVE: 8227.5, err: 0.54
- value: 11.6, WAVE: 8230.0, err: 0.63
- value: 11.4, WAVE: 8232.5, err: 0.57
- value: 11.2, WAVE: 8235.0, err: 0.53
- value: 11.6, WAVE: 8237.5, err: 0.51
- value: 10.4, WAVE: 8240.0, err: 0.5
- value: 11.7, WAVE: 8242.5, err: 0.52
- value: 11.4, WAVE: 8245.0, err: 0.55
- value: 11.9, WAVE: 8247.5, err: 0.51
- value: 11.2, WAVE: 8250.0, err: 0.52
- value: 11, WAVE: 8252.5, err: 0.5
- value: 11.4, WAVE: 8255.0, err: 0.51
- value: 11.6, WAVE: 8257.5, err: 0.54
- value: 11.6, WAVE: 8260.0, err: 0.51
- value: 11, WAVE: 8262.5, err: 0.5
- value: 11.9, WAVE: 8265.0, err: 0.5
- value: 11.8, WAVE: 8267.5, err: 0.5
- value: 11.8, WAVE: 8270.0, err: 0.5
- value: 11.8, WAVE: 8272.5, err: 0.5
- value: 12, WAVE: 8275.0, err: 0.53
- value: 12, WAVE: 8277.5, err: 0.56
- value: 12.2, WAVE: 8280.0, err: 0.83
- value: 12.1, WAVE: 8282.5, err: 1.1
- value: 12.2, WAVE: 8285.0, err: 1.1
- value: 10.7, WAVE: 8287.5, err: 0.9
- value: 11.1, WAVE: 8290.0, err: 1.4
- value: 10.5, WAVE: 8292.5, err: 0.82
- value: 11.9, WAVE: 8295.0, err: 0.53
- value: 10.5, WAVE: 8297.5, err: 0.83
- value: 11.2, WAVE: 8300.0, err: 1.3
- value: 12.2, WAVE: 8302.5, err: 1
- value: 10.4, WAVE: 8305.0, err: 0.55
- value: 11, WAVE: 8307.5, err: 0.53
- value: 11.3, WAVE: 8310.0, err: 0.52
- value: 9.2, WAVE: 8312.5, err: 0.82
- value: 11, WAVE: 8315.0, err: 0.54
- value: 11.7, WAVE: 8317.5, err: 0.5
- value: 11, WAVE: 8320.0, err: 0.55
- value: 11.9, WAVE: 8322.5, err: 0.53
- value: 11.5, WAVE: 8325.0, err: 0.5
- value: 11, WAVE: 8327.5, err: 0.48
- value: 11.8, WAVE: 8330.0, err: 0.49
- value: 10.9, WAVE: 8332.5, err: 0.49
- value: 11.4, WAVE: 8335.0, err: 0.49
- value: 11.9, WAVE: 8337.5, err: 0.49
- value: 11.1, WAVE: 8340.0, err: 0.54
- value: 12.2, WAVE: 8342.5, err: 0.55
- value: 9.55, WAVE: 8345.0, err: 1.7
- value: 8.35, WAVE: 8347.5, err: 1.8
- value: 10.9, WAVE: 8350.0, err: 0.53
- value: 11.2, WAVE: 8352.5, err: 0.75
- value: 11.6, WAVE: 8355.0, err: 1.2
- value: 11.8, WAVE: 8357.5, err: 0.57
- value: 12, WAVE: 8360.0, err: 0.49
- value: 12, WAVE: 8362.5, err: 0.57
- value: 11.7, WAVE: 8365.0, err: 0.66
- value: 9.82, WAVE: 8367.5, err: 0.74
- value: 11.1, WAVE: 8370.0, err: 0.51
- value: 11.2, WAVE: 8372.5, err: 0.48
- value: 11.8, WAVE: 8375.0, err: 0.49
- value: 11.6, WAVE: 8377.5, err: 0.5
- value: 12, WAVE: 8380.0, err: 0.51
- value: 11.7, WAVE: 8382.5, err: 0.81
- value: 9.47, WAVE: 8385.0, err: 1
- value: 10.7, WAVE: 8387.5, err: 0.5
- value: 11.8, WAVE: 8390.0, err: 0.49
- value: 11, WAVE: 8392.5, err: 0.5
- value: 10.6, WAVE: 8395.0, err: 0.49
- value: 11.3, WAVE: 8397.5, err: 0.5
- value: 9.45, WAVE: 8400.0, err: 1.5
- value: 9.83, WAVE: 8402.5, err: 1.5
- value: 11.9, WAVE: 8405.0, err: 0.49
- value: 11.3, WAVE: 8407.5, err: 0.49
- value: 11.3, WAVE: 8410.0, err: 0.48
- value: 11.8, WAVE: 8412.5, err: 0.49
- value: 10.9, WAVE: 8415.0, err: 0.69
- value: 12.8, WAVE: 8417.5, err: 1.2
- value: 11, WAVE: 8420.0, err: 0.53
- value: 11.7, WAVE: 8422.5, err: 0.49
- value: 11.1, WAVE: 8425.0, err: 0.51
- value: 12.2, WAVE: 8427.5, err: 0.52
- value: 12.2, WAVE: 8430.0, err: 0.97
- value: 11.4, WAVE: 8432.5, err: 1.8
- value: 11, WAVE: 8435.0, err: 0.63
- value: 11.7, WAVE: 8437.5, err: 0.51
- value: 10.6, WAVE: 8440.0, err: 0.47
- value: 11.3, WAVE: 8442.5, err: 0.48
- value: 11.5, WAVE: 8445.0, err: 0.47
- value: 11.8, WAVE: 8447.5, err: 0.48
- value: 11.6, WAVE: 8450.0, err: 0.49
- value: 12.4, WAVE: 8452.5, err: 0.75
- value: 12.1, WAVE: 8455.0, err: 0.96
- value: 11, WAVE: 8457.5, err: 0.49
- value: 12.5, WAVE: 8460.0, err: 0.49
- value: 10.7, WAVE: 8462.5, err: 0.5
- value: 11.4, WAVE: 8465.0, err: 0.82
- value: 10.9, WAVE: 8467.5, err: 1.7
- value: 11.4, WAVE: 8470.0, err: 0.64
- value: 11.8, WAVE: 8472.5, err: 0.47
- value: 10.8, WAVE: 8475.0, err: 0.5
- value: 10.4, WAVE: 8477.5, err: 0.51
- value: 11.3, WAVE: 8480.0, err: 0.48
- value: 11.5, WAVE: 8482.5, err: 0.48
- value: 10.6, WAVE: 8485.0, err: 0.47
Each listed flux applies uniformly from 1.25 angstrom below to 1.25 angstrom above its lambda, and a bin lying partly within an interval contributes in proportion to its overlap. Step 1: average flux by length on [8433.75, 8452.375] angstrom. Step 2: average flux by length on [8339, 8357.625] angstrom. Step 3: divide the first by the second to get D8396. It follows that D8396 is 1.06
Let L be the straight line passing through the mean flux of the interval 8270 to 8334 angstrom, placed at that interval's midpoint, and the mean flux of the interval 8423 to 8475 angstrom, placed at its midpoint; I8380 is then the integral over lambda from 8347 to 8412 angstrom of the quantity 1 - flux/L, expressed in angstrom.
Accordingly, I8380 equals 1.90 angstrom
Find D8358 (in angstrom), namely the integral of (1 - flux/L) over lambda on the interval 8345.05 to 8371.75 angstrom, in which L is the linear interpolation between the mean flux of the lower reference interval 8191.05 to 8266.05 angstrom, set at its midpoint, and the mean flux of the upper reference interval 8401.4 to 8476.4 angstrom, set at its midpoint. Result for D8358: 1.2 angstrom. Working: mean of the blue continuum 11.5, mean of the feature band 11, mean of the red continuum 11.5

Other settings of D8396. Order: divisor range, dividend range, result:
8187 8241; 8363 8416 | 0.96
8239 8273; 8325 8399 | 0.97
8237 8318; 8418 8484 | 1.01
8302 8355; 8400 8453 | 1.04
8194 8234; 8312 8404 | 0.95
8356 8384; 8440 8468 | 1.00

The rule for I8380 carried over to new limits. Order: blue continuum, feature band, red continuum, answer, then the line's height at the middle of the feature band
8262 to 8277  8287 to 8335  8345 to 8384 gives 1.68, 11.5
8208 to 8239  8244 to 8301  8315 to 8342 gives 0.43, 11.6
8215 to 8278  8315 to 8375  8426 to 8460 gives 2.05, 11.6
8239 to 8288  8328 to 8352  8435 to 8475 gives 1.33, 11.6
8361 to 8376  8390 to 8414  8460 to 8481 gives 0.54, 11.2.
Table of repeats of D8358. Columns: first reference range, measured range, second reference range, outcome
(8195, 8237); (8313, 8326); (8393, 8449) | 0.2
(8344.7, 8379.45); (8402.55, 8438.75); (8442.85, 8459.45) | 0.0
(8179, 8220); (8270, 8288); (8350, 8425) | -0.9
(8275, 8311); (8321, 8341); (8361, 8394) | -0.2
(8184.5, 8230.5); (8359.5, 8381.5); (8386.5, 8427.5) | -0.4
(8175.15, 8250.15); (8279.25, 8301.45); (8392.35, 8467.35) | 0.1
